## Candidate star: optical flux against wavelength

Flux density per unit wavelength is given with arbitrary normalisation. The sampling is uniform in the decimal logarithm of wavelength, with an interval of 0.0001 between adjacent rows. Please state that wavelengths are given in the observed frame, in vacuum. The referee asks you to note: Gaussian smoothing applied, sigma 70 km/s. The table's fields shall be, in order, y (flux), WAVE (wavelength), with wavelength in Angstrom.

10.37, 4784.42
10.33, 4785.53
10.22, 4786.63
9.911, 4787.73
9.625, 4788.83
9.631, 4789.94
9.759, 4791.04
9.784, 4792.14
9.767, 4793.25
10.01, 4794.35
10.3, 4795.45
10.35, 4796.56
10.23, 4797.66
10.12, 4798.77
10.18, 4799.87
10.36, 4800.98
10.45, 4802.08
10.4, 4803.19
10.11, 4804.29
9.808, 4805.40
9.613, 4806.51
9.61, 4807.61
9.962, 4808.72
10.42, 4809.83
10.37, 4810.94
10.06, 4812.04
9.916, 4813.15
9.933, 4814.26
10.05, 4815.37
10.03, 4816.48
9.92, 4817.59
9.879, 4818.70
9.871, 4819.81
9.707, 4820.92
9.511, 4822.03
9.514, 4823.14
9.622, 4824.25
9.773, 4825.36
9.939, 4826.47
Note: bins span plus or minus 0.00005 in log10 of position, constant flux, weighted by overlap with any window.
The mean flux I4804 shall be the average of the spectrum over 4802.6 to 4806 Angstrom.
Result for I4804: 10.1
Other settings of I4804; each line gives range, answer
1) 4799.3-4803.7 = 10.4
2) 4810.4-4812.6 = 10.2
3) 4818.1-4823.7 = 9.7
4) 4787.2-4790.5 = 9.72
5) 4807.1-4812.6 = 10.1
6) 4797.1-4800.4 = 10.2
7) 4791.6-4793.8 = 9.76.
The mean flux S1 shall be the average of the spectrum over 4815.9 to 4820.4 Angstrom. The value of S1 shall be 9.92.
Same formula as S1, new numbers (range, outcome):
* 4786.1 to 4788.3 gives 10.1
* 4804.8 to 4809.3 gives 9.74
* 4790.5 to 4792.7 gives 9.76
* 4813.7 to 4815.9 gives 9.98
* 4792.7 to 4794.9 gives 9.92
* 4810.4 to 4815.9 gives 10.1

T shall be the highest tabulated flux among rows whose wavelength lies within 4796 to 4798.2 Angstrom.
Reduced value 10.35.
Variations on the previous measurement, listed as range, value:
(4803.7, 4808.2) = 10.11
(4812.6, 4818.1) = 10.05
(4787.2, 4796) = 10.3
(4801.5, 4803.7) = 10.45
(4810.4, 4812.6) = 10.37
